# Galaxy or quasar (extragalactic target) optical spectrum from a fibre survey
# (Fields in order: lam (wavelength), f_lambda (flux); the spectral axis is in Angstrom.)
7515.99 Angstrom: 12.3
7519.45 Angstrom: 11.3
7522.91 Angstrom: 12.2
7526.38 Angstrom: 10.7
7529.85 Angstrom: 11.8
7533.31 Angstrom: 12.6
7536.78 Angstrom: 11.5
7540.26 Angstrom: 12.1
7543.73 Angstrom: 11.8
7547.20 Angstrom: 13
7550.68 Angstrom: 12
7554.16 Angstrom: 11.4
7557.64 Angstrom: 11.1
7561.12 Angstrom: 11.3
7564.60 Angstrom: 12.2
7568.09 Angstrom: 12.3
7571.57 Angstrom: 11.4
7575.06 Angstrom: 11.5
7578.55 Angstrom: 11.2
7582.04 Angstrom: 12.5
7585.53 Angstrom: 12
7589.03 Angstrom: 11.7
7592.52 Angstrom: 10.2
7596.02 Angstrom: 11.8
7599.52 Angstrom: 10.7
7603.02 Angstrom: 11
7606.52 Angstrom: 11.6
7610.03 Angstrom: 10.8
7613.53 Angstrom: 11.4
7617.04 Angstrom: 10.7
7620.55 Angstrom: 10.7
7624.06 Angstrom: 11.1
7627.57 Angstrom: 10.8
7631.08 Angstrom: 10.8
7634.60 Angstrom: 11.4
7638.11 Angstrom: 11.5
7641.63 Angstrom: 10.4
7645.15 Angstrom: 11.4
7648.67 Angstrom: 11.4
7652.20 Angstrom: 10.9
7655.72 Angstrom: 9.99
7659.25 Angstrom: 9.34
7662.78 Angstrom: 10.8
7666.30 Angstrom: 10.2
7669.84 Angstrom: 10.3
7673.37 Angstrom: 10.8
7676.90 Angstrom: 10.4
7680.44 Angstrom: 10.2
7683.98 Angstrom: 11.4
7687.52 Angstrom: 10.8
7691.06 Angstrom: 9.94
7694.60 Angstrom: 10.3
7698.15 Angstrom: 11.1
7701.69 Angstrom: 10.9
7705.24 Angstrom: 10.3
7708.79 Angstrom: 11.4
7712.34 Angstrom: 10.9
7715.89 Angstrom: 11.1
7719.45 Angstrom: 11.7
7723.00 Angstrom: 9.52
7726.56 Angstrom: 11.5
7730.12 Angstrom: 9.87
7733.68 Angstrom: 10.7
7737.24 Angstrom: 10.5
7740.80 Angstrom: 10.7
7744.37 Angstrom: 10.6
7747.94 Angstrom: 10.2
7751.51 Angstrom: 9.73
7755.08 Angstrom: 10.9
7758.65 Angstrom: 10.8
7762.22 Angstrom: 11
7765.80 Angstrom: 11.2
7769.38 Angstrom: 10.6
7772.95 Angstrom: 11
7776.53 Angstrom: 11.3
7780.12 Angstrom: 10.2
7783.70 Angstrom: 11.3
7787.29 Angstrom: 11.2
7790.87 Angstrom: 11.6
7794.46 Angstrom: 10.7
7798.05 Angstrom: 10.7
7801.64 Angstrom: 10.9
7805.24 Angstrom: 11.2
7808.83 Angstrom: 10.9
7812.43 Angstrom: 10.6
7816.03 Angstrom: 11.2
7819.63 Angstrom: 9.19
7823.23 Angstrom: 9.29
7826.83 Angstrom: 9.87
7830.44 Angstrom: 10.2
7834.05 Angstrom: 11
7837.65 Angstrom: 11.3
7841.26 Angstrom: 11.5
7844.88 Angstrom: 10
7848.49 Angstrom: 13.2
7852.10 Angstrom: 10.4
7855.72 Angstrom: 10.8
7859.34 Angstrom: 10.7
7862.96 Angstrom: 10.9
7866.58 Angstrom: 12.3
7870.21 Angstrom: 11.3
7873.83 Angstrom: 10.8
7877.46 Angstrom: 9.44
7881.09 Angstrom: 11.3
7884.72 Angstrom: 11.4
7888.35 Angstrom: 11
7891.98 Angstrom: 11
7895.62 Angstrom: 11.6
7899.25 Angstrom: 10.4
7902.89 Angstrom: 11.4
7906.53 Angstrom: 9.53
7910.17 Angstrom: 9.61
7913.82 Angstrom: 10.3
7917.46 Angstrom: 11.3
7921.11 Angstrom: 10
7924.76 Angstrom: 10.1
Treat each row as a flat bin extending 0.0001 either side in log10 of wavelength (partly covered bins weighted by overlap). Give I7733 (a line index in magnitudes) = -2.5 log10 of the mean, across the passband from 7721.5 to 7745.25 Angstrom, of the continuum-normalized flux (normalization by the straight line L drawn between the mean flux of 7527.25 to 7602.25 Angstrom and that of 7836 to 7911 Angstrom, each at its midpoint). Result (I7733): 0.08 mag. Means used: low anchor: 11.7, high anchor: 11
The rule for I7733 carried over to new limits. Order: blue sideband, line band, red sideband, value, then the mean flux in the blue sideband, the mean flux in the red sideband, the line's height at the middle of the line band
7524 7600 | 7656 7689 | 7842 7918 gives 0.10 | 11.7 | 10.9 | 11.4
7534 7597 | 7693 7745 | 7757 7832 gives 0.03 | 11.7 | 10.7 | 11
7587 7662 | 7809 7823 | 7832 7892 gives 0.08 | 10.9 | 11.1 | 11.1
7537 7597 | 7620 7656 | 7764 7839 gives 0.04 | 11.7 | 10.7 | 11.4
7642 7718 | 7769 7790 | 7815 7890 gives -0.02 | 10.7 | 10.8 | 10.7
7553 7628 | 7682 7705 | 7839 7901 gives 0.05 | 11.3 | 11.1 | 11.2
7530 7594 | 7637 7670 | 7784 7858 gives 0.08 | 11.8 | 10.8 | 11.4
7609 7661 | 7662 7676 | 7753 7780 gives 0.04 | 10.8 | 10.9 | 10.9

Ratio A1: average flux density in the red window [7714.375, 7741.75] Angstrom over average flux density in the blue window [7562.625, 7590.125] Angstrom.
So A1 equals 0.90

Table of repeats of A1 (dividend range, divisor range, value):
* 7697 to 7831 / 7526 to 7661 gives 0.94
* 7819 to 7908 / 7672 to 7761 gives 1.02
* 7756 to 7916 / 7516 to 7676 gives 0.96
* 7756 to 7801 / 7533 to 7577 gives 0.93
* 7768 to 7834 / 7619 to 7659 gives 0.98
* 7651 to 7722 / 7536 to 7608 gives 0.91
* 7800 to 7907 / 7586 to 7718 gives 1.00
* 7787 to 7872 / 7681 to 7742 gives 1.01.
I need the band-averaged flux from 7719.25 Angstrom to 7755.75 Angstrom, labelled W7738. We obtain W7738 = 10.5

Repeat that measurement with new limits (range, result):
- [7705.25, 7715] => 11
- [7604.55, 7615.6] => 11.2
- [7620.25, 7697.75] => 10.7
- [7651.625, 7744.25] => 10.6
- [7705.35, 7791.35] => 10.8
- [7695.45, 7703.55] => 10.9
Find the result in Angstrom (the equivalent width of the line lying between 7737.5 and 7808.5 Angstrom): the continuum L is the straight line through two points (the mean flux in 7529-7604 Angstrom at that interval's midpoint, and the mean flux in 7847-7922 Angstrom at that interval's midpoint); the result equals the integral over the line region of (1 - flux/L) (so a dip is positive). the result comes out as 2.2 Angstrom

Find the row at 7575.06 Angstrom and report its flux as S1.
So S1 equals 11.5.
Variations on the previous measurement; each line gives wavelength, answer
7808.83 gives 10.9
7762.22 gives 11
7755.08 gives 10.9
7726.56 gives 11.5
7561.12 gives 11.3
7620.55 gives 10.7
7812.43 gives 10.6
